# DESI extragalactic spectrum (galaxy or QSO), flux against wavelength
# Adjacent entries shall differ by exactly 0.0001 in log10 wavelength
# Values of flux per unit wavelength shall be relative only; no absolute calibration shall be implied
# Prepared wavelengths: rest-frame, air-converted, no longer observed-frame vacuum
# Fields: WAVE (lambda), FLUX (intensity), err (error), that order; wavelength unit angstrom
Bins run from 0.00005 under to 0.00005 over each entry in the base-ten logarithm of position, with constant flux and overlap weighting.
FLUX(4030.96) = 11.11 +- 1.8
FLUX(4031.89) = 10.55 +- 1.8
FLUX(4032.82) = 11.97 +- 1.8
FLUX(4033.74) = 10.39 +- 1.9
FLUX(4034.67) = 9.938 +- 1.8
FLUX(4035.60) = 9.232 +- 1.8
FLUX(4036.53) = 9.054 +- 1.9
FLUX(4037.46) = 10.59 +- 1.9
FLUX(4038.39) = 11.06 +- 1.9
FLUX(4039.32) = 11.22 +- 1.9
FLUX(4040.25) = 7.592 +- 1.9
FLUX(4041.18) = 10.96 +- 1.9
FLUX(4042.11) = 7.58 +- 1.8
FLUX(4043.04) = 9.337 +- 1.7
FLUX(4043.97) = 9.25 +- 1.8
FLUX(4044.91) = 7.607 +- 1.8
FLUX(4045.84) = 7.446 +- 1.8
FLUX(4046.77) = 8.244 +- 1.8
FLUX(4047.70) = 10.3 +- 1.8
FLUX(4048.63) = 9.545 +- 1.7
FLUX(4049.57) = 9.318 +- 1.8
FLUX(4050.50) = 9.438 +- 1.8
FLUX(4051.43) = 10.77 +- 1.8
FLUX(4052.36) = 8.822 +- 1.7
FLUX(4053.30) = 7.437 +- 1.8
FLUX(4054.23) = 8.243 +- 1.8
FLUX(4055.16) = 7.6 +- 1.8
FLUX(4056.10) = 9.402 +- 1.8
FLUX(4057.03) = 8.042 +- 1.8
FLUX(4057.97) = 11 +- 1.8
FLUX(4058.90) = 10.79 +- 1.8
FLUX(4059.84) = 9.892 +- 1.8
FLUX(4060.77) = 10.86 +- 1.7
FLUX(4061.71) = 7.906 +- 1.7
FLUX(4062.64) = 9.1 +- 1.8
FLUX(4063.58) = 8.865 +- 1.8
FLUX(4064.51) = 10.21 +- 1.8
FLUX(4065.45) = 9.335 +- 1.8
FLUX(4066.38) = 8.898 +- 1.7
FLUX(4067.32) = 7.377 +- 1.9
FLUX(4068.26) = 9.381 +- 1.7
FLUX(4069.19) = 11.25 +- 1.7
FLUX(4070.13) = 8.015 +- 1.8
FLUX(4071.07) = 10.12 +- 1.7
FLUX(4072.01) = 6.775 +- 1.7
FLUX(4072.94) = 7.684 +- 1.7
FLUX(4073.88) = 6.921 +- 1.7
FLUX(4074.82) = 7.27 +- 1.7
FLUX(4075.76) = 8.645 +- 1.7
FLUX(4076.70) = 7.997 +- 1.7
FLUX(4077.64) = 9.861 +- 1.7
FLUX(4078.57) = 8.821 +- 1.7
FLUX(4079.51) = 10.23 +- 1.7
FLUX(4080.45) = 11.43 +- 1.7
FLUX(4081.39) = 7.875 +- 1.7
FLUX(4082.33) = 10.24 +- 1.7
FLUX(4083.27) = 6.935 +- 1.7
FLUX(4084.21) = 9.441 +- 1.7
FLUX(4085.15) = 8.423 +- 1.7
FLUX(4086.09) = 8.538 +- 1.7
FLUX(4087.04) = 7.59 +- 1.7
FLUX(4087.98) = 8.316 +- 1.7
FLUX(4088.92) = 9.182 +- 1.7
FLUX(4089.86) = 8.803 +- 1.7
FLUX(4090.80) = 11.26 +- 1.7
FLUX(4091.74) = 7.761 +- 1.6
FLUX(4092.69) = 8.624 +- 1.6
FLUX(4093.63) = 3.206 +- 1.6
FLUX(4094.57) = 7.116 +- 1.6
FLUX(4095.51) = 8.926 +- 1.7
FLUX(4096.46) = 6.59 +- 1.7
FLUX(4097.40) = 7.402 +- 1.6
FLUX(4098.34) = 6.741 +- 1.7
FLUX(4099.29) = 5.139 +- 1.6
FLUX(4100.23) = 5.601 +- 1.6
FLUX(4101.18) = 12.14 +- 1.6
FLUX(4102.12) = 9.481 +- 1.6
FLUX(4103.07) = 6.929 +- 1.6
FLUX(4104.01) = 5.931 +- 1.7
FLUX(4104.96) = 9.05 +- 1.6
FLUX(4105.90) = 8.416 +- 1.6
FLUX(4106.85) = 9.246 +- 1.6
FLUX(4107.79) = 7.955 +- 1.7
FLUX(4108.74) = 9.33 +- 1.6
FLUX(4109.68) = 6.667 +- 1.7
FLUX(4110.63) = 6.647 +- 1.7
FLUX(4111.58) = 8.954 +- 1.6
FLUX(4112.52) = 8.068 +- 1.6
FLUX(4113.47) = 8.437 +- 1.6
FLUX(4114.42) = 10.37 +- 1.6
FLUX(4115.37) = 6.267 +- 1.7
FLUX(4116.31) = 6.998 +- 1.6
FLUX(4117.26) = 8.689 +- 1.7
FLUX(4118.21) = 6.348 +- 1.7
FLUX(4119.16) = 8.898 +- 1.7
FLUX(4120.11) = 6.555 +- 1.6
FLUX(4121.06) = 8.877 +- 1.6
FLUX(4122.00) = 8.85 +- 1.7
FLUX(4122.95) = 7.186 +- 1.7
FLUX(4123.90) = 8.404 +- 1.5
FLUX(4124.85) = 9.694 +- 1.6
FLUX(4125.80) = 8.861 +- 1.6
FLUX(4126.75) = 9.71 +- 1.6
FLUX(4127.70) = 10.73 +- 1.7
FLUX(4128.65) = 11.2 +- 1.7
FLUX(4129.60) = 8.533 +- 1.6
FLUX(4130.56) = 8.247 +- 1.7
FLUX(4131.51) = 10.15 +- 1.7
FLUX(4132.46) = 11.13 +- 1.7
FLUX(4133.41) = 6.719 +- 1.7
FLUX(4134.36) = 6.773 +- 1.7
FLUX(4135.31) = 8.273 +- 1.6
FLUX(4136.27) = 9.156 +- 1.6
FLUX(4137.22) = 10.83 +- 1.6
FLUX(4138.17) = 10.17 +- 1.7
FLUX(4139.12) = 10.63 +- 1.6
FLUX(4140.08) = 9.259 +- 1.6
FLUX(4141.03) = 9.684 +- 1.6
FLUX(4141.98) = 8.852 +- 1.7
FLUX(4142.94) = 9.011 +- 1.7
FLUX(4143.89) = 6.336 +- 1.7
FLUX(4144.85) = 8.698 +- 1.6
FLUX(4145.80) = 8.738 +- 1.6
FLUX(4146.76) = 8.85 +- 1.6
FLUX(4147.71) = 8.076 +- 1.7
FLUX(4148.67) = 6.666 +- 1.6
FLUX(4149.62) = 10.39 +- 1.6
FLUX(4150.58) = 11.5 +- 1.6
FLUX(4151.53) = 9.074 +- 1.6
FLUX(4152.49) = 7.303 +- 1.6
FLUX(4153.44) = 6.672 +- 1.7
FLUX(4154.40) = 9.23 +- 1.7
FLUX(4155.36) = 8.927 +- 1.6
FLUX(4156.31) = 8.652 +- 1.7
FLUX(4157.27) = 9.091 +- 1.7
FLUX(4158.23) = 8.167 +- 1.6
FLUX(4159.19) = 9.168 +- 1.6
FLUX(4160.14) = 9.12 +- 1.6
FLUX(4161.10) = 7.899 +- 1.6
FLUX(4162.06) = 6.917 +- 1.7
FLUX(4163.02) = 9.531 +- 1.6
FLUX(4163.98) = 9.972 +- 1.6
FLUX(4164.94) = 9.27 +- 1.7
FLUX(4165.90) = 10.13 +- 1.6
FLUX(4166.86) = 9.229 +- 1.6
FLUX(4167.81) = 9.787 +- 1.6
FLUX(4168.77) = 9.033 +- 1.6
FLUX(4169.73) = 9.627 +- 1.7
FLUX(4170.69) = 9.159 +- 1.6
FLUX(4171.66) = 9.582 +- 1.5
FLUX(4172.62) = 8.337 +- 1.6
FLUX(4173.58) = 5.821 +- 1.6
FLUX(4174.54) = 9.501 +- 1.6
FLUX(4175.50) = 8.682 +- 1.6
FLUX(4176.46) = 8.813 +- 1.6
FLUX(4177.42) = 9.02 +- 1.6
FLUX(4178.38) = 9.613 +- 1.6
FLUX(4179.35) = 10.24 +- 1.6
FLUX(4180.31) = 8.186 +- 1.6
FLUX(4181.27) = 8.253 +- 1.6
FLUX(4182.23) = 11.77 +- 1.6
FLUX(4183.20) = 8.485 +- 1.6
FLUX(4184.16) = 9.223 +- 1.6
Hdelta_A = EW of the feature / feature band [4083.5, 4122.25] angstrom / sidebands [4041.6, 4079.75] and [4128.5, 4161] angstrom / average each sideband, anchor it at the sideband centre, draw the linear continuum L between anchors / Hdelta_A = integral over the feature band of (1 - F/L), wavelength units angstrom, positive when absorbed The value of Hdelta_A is 3.99 angstrom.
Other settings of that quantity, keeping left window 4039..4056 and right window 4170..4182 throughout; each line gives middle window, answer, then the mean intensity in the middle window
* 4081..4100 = 2.2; 7.87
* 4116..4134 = 0.3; 8.73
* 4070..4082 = 0.4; 8.63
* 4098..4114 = 1.7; 7.94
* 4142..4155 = 0.5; 8.52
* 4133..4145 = 0.1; 8.81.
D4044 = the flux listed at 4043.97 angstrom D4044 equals 9.25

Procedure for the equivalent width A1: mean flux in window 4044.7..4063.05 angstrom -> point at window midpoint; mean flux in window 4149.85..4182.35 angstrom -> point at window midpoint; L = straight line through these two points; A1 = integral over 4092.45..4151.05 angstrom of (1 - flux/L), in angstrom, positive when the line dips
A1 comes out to 4.0 angstrom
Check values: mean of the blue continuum 9.11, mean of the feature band 8.4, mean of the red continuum 8.96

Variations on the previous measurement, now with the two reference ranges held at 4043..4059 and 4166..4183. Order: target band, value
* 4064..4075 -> 0.4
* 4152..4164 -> 0.8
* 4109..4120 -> 1.5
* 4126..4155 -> 0.2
